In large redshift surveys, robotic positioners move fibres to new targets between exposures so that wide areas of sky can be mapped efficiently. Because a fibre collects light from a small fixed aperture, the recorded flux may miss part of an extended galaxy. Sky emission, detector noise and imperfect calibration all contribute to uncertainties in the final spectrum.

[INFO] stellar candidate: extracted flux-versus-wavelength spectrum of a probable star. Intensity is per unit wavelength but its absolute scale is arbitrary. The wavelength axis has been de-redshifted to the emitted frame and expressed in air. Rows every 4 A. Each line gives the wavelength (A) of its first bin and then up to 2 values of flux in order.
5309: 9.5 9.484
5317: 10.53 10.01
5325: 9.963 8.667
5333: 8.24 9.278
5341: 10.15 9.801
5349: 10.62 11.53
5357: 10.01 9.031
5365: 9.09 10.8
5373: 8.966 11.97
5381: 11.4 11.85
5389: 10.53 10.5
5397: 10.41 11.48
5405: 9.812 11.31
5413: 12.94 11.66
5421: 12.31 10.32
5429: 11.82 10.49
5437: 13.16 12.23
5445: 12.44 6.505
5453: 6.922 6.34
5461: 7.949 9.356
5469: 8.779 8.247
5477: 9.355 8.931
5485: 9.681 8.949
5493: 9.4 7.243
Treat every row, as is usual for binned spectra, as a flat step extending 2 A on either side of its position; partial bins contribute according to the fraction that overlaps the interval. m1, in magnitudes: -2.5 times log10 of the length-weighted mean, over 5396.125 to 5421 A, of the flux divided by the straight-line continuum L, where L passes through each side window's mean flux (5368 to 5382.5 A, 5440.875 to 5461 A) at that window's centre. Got -0.170 mag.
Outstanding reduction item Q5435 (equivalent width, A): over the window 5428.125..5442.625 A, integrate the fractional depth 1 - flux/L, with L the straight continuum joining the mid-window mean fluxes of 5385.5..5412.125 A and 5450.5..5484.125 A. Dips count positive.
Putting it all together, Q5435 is -3.8 A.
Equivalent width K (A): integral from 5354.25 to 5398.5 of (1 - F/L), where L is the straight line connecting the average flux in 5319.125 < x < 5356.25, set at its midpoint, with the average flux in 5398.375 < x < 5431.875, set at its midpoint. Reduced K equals 0.76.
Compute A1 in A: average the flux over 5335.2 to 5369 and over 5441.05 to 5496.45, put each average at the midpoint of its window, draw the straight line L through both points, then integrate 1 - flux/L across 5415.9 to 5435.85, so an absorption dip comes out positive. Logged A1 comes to -4.7 A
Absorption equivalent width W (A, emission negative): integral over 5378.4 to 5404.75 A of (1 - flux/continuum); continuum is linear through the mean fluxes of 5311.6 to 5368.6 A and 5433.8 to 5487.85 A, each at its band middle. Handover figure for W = -3.91 A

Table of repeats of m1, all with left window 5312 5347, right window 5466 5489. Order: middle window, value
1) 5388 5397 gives -0.13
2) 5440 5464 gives 0.06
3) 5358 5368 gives 0.01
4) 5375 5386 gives -0.24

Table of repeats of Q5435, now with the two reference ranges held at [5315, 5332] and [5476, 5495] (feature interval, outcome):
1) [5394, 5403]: -1.33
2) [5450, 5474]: 3.76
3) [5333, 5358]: -1.14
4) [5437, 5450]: -2.41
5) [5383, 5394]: -1.71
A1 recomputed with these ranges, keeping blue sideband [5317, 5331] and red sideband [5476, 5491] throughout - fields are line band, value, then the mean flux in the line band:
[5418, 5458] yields -4.4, 10.4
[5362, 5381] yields -1.4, 10.3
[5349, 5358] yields -1.1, 10.8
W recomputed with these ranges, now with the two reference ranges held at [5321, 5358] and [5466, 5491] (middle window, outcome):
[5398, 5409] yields -1.52 A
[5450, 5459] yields 2.49 A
